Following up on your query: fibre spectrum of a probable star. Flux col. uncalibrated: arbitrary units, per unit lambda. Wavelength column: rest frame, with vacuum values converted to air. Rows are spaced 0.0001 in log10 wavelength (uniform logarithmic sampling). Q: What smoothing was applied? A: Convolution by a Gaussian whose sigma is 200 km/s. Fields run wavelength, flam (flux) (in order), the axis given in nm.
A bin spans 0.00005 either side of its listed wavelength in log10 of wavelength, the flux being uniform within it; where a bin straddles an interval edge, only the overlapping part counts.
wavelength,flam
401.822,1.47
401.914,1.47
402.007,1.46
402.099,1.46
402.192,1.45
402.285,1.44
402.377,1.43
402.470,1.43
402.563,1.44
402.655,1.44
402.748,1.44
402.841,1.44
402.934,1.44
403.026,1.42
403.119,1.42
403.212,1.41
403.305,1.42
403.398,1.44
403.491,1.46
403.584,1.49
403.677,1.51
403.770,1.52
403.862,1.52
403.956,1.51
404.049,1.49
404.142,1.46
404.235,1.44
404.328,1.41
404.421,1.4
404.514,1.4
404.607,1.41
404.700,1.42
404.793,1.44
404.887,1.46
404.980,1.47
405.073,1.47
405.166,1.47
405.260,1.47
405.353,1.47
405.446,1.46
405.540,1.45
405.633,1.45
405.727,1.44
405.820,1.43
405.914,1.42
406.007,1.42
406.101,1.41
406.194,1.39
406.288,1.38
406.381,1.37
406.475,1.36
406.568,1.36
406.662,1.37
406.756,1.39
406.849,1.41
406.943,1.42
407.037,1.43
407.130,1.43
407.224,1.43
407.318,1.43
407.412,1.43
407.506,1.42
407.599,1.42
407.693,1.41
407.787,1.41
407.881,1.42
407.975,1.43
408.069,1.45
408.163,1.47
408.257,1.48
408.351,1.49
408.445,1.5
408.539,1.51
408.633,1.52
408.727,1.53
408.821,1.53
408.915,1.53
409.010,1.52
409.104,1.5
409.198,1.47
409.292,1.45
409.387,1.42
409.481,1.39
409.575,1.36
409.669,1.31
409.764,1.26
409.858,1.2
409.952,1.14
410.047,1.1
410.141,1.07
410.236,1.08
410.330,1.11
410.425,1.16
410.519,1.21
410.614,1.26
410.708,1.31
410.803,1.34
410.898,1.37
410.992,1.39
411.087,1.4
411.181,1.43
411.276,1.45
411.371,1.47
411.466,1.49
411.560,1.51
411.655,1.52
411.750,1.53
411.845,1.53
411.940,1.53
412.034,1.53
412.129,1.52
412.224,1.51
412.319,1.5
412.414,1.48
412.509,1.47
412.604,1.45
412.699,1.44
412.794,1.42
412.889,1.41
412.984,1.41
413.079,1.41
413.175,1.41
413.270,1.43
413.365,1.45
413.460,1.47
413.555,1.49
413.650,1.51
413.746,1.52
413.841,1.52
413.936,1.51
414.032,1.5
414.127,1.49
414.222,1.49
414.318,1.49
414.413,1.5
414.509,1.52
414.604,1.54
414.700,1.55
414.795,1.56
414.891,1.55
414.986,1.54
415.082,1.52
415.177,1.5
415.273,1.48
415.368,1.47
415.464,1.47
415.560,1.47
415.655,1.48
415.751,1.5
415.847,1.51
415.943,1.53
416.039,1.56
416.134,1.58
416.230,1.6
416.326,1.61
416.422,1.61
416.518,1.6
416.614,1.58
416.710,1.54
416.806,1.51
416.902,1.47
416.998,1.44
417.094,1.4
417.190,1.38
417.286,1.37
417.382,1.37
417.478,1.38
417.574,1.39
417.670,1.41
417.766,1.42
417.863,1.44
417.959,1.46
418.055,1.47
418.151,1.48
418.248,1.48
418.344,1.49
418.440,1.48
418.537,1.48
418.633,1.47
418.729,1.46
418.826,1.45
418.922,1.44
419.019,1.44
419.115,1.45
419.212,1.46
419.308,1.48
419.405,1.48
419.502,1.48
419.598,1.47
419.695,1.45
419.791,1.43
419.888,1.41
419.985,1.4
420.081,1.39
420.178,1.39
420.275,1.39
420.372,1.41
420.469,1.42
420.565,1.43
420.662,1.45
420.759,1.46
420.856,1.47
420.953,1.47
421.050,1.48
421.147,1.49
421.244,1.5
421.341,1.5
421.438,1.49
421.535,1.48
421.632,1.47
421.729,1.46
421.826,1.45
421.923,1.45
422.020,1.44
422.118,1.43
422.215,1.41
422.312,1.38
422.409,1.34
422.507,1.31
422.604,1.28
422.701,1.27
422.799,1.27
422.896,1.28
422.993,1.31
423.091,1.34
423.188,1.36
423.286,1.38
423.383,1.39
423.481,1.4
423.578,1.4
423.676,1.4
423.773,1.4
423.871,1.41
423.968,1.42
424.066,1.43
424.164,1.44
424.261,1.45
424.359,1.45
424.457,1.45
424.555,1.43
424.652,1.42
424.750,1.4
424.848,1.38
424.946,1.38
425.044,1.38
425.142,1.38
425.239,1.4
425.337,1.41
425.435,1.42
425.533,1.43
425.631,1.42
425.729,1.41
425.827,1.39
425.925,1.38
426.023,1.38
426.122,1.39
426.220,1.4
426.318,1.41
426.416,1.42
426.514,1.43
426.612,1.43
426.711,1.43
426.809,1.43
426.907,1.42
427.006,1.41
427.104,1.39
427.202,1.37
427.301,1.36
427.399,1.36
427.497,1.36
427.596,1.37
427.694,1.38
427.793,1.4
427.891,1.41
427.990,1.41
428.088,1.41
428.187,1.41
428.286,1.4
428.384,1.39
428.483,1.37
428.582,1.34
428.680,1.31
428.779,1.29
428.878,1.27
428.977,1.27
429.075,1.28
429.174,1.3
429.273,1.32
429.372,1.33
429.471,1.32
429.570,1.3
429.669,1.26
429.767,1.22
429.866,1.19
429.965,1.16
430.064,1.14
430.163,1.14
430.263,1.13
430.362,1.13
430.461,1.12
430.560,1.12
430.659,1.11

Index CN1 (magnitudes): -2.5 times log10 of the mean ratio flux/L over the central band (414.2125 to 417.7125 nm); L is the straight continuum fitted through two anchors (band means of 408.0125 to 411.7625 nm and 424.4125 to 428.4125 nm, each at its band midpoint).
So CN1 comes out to -0.08 mag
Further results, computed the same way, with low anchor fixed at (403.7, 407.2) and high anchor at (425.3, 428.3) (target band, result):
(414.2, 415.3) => -0.07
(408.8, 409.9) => 0.01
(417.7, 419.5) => -0.04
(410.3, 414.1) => -0.01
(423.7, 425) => -0.01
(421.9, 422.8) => 0.04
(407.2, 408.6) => -0.01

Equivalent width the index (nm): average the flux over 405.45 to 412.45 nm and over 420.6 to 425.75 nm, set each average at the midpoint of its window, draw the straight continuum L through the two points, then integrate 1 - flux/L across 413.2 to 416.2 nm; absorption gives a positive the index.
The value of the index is -0.21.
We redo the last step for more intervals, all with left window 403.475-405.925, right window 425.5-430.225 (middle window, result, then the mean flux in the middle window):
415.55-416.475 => -0.09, 1.55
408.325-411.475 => 0.16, 1.36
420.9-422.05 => -0.08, 1.47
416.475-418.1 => -0.06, 1.45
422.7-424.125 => 0.00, 1.37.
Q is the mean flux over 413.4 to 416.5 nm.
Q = 1.52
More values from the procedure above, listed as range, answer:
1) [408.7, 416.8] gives 1.45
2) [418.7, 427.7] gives 1.41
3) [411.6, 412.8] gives 1.5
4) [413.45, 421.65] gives 1.48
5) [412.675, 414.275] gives 1.46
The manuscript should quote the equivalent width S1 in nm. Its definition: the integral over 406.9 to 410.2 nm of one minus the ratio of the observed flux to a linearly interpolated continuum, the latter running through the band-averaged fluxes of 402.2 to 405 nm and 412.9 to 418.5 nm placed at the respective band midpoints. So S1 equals 0.13 nm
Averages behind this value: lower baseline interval 1.45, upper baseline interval 1.49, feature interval 1.41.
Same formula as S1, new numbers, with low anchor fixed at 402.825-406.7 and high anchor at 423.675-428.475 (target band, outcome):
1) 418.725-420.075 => -0.03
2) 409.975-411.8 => 0.13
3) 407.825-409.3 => -0.06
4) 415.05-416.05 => -0.05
